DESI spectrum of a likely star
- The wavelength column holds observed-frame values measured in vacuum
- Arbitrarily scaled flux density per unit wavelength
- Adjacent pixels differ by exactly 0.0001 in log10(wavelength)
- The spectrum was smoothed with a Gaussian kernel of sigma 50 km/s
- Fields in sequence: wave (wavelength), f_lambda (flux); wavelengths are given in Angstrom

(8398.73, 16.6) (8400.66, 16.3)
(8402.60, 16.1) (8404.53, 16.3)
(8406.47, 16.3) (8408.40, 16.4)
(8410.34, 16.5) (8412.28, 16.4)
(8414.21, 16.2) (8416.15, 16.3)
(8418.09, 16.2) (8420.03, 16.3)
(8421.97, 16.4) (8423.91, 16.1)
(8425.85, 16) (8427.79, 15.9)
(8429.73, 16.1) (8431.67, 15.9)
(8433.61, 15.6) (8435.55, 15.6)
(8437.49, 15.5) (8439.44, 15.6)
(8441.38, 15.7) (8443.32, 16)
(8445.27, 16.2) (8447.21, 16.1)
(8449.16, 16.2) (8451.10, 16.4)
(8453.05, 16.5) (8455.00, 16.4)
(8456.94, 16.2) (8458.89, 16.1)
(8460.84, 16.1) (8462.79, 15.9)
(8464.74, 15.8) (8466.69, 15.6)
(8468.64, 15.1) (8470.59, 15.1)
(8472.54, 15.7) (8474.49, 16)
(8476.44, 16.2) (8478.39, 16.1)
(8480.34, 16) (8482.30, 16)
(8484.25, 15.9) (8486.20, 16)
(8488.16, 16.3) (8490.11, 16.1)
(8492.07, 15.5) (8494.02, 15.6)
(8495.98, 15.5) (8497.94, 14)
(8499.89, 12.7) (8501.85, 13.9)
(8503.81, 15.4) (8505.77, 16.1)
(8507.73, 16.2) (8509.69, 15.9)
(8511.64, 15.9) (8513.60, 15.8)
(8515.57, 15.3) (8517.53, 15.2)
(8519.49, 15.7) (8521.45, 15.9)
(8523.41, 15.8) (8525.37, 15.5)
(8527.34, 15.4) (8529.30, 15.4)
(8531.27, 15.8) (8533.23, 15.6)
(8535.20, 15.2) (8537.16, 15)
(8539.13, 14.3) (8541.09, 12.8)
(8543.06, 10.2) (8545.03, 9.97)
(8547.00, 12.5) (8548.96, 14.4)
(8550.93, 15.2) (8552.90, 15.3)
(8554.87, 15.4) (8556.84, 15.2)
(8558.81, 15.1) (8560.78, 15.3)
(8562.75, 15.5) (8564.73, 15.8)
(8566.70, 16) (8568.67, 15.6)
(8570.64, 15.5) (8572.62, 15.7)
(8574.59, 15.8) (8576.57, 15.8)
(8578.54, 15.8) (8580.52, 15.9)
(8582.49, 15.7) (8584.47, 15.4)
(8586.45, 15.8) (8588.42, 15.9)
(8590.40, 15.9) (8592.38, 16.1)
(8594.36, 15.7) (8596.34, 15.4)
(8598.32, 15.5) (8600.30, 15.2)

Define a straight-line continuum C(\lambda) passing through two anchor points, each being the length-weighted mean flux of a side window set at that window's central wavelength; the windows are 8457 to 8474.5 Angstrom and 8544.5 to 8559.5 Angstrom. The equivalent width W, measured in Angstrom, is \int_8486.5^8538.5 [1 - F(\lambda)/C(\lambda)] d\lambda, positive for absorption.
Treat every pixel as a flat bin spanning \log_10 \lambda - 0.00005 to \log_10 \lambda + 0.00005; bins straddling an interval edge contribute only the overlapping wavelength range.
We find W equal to -1.7 Angstrom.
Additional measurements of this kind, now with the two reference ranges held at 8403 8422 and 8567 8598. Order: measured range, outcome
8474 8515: 1.2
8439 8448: 0.2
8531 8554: 3.0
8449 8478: 0.4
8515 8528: 0.3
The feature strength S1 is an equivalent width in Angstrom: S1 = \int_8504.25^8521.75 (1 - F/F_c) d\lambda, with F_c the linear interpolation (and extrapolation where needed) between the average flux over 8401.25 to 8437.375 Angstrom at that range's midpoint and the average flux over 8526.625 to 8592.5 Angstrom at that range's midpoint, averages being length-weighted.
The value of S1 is -0.4 Angstrom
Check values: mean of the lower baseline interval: 16.1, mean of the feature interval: 15.8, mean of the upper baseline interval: 15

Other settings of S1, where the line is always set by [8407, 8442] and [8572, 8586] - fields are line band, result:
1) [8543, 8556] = 1.9 Angstrom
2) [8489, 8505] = 1.0 Angstrom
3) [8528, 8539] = 0.4 Angstrom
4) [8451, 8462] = -0.2 Angstrom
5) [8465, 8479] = 0.2 Angstrom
